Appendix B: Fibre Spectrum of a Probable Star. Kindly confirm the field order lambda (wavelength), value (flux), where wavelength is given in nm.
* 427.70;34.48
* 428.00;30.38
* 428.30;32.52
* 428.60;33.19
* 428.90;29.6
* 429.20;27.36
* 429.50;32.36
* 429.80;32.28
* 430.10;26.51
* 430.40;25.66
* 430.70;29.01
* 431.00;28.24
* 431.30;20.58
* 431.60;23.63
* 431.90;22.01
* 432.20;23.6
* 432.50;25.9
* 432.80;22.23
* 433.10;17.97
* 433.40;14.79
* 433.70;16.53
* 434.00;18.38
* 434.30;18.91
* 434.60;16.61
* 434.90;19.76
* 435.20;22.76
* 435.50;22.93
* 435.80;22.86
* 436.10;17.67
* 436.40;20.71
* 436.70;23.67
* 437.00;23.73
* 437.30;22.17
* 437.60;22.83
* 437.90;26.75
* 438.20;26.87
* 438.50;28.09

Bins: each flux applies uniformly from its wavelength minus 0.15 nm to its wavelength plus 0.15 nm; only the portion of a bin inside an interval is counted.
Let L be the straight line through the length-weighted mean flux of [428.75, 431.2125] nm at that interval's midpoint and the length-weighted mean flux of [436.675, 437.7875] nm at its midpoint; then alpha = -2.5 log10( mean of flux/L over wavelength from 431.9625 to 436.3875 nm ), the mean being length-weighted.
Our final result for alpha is 0.26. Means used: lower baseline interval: 28.7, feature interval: 20.1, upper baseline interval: 23.2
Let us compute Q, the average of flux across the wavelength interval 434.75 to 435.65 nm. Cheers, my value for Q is 21.8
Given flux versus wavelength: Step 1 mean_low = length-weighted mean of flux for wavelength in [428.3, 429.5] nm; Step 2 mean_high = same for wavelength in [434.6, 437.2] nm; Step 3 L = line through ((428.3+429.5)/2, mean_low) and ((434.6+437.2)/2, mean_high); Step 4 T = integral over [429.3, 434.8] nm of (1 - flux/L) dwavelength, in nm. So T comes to 0.76 nm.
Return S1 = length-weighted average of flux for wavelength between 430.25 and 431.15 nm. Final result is 27.6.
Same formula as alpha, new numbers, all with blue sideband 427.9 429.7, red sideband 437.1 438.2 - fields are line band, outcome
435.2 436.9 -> 0.174 mag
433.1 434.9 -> 0.481 mag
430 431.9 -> 0.162 mag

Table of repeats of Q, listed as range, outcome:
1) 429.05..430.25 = 29.6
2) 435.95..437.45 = 21.6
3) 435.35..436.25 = 21.2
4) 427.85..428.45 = 31.4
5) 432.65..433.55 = 18.3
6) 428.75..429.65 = 29.8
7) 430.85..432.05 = 23.6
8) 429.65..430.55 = 28.1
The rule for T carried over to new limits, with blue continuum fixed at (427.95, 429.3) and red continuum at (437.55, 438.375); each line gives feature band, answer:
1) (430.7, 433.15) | 0.46 nm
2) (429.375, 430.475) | 0.03 nm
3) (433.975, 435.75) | 0.47 nm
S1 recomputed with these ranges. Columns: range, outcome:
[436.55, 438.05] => 23.8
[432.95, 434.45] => 17.3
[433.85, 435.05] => 18.4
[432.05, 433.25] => 22.4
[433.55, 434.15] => 17.5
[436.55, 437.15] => 23.7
